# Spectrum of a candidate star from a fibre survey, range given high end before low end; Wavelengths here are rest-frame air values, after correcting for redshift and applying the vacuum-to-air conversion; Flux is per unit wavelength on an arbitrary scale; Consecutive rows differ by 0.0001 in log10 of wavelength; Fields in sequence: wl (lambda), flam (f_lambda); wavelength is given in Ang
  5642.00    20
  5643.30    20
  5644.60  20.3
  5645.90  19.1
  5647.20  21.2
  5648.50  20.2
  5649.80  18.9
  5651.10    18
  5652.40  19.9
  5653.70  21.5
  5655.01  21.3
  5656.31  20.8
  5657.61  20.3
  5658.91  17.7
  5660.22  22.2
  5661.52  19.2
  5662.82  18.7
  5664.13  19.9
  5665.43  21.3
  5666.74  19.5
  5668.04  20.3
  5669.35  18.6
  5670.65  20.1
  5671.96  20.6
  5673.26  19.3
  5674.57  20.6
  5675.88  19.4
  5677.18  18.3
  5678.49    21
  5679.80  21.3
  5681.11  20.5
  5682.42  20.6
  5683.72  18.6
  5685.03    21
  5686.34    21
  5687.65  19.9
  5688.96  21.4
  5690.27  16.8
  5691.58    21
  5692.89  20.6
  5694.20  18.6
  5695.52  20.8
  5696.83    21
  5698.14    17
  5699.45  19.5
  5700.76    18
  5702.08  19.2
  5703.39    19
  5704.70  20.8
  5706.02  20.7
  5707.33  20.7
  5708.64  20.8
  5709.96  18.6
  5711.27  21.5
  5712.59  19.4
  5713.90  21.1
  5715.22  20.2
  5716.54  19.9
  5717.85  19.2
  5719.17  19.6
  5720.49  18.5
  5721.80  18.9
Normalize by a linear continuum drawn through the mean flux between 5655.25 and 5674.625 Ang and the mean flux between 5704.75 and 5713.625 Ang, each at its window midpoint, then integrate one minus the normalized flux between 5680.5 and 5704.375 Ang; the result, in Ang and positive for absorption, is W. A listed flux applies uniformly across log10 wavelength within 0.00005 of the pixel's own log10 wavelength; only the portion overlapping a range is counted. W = 0.6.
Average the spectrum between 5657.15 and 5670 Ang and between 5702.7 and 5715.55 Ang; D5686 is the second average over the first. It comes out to 1.0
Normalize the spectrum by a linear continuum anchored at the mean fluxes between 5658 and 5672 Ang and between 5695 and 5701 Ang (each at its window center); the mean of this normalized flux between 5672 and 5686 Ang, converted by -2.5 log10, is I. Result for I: -0.03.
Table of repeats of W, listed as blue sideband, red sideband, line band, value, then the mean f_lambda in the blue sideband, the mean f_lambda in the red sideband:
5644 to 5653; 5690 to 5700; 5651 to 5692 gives -1.0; 19.7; 19.5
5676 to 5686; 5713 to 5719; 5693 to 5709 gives 0.3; 20.2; 20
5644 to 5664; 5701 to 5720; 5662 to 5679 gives 0.1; 20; 20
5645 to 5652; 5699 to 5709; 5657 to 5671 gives -0.1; 19.5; 19.8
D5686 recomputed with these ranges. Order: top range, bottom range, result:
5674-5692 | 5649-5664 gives 1.01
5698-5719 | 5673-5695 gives 0.99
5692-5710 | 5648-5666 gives 0.99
